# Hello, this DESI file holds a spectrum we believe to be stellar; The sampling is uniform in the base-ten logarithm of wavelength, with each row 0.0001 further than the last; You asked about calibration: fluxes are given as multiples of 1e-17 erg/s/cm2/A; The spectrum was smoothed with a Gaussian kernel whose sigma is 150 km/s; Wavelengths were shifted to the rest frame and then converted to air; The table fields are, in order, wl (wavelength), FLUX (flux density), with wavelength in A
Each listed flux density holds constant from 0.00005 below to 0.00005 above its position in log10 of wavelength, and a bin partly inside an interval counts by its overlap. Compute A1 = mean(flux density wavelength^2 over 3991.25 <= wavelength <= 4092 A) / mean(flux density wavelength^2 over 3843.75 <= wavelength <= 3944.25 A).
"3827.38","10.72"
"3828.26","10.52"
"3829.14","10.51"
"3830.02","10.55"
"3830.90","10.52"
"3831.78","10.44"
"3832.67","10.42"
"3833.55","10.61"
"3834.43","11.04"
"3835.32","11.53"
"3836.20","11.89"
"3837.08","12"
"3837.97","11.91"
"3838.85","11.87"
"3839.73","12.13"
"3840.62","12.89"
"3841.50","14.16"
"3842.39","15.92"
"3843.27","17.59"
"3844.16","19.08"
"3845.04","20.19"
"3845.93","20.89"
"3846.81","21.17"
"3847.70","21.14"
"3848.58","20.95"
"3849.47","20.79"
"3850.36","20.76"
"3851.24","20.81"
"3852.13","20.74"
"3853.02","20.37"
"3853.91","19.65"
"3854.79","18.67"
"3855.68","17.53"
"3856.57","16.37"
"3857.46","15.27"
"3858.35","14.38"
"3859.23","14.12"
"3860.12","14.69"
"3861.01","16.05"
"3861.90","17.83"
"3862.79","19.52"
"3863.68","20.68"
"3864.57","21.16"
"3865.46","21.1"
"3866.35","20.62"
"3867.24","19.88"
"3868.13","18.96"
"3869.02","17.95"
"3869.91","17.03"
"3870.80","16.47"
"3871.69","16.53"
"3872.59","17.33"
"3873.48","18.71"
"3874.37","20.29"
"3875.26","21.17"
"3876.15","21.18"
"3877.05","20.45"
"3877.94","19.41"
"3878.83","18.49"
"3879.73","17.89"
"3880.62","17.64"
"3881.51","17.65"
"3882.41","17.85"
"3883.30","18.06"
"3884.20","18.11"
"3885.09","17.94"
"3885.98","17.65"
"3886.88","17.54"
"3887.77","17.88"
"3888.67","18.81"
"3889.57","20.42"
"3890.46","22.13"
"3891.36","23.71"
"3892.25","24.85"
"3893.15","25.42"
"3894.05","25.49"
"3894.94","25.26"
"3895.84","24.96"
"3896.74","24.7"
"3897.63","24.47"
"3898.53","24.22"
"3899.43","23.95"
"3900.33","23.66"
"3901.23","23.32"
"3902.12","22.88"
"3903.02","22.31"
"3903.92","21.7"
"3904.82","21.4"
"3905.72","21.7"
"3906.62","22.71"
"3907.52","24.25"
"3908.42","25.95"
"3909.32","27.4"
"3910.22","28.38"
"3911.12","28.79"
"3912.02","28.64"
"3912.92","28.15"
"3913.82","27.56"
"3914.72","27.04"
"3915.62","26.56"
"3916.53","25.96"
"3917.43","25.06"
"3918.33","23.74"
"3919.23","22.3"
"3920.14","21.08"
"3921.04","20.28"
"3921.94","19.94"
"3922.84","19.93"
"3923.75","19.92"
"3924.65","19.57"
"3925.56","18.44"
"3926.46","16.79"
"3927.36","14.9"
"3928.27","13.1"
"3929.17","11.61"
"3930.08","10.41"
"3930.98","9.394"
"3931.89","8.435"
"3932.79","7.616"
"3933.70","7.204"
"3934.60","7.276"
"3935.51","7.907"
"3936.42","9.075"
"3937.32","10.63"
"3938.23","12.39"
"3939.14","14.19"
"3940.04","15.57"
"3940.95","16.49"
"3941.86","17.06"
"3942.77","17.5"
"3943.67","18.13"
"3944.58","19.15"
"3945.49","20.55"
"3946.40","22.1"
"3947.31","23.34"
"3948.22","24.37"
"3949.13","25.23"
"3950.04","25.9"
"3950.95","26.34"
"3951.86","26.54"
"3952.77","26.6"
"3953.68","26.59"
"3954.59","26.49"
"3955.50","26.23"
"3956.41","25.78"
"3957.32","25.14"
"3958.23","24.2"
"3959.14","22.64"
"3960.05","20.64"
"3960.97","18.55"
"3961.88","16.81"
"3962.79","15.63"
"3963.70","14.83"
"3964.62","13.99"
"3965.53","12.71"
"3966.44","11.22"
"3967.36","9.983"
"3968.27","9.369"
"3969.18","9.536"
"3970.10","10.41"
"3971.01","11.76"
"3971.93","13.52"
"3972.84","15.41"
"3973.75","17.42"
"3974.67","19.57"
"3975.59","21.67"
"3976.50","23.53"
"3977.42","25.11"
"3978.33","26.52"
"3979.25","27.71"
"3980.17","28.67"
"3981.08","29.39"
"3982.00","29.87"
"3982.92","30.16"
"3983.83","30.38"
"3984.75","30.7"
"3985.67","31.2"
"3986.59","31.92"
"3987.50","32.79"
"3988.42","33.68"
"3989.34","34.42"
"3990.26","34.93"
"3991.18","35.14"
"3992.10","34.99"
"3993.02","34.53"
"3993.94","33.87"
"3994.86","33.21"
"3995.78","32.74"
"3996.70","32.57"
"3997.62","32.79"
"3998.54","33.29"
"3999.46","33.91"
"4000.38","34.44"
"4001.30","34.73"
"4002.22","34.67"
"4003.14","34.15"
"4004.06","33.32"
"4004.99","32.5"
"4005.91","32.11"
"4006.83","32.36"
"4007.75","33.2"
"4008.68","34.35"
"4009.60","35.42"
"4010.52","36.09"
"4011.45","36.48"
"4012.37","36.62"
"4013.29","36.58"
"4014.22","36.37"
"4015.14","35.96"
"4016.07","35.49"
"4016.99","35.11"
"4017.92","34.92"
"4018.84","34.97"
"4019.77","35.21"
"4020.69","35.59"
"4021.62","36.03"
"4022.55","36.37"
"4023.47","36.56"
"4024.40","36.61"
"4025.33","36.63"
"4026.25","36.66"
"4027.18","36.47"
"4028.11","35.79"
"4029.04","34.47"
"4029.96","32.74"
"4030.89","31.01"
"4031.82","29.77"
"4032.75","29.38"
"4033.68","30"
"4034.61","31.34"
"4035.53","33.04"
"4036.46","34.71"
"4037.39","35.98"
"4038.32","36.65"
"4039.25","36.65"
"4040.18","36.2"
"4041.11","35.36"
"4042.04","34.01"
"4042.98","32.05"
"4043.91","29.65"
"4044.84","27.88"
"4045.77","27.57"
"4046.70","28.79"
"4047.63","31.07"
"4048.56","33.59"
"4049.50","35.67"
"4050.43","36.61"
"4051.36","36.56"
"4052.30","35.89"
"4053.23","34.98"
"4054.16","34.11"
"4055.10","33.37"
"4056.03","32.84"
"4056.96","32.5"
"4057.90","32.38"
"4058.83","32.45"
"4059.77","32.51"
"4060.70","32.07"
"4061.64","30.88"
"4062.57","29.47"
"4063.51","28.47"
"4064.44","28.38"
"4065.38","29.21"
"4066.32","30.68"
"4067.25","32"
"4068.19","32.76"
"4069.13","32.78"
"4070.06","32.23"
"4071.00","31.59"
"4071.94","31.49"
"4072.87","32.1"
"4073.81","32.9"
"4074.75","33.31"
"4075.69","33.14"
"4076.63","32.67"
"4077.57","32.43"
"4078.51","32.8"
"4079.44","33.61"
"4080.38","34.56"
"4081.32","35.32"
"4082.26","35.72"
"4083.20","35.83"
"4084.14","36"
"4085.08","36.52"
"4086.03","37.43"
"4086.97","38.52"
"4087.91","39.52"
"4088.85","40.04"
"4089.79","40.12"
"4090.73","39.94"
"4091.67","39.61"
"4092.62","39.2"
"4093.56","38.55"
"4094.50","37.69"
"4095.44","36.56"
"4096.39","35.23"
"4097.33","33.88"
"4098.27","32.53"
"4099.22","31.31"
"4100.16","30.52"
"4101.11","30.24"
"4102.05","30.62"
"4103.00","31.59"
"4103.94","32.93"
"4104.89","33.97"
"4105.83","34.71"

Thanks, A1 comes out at 1.9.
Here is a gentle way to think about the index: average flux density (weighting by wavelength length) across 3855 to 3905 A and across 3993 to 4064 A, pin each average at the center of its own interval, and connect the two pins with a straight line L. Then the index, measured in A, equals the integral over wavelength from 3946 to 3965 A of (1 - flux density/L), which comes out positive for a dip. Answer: 2.9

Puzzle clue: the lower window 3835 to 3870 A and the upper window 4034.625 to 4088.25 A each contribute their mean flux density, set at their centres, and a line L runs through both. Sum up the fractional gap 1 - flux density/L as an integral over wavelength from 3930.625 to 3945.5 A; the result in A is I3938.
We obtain 7.1 A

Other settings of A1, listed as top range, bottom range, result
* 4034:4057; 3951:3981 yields 1.77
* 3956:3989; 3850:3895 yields 1.18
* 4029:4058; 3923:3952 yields 2.16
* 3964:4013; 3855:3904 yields 1.48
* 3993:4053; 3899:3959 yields 1.74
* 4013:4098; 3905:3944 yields 1.97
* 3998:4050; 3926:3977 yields 2.08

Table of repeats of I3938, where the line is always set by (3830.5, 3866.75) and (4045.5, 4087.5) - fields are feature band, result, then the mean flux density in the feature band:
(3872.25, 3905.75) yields -2.4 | 21.1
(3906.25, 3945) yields 6.4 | 18.5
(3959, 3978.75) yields 7.2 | 16.3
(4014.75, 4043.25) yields -4.1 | 34.6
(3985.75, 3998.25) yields -2.8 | 33.6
